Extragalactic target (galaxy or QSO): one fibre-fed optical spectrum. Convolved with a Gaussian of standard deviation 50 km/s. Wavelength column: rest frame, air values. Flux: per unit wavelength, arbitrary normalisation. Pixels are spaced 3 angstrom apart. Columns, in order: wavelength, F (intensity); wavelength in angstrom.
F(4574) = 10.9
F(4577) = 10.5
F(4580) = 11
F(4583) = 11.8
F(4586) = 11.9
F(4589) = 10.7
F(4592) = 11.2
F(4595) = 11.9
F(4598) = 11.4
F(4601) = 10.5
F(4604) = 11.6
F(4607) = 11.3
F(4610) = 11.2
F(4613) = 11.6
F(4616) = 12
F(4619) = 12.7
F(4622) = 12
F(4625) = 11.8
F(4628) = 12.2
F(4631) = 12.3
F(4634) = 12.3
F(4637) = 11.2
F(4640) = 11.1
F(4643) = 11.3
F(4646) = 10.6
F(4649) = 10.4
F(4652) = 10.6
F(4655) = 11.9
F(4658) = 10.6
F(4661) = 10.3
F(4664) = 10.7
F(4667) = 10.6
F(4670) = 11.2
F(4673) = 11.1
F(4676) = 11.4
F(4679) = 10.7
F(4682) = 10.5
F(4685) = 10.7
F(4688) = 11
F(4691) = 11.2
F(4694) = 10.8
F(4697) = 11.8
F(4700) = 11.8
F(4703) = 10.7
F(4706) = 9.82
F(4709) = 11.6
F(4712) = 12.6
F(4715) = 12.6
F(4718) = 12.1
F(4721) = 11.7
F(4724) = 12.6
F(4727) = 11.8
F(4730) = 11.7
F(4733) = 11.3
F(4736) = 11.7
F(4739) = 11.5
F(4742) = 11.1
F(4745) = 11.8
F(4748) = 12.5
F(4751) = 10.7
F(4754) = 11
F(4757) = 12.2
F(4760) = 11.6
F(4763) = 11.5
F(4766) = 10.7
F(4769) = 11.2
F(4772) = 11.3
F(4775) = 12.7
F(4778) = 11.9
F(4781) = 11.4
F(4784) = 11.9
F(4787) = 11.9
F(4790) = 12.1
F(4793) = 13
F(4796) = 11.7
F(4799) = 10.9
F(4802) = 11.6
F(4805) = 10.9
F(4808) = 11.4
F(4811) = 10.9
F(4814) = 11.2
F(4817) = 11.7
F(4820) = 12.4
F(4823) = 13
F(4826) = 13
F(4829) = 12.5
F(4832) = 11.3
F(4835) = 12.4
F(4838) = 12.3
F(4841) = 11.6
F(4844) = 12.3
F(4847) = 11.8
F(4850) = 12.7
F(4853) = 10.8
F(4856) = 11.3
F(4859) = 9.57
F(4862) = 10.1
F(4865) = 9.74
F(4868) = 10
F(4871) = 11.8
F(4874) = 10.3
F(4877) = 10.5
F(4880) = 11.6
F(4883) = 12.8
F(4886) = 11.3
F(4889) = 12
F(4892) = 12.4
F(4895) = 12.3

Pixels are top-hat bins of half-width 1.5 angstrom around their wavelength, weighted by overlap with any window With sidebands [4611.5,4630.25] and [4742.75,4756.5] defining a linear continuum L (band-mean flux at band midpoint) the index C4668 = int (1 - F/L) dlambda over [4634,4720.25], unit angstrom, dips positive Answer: 5.07 angstrom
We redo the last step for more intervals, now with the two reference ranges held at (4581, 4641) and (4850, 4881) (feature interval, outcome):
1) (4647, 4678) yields 1.5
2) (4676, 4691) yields 0.7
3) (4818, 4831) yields -2.2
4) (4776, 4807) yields -2.3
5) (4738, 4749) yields -0.6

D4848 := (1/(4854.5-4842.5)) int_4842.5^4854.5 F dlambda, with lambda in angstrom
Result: 11.9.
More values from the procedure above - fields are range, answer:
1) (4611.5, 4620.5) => 12.1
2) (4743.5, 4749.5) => 12.2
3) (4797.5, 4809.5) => 11.2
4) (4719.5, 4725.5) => 12.1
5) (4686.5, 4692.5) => 11.1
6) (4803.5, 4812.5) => 11.1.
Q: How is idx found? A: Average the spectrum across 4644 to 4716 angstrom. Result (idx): 11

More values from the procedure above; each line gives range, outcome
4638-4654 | 10.8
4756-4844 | 11.8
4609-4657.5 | 11.6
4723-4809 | 11.6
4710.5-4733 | 12.1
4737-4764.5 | 11.5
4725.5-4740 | 11.6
